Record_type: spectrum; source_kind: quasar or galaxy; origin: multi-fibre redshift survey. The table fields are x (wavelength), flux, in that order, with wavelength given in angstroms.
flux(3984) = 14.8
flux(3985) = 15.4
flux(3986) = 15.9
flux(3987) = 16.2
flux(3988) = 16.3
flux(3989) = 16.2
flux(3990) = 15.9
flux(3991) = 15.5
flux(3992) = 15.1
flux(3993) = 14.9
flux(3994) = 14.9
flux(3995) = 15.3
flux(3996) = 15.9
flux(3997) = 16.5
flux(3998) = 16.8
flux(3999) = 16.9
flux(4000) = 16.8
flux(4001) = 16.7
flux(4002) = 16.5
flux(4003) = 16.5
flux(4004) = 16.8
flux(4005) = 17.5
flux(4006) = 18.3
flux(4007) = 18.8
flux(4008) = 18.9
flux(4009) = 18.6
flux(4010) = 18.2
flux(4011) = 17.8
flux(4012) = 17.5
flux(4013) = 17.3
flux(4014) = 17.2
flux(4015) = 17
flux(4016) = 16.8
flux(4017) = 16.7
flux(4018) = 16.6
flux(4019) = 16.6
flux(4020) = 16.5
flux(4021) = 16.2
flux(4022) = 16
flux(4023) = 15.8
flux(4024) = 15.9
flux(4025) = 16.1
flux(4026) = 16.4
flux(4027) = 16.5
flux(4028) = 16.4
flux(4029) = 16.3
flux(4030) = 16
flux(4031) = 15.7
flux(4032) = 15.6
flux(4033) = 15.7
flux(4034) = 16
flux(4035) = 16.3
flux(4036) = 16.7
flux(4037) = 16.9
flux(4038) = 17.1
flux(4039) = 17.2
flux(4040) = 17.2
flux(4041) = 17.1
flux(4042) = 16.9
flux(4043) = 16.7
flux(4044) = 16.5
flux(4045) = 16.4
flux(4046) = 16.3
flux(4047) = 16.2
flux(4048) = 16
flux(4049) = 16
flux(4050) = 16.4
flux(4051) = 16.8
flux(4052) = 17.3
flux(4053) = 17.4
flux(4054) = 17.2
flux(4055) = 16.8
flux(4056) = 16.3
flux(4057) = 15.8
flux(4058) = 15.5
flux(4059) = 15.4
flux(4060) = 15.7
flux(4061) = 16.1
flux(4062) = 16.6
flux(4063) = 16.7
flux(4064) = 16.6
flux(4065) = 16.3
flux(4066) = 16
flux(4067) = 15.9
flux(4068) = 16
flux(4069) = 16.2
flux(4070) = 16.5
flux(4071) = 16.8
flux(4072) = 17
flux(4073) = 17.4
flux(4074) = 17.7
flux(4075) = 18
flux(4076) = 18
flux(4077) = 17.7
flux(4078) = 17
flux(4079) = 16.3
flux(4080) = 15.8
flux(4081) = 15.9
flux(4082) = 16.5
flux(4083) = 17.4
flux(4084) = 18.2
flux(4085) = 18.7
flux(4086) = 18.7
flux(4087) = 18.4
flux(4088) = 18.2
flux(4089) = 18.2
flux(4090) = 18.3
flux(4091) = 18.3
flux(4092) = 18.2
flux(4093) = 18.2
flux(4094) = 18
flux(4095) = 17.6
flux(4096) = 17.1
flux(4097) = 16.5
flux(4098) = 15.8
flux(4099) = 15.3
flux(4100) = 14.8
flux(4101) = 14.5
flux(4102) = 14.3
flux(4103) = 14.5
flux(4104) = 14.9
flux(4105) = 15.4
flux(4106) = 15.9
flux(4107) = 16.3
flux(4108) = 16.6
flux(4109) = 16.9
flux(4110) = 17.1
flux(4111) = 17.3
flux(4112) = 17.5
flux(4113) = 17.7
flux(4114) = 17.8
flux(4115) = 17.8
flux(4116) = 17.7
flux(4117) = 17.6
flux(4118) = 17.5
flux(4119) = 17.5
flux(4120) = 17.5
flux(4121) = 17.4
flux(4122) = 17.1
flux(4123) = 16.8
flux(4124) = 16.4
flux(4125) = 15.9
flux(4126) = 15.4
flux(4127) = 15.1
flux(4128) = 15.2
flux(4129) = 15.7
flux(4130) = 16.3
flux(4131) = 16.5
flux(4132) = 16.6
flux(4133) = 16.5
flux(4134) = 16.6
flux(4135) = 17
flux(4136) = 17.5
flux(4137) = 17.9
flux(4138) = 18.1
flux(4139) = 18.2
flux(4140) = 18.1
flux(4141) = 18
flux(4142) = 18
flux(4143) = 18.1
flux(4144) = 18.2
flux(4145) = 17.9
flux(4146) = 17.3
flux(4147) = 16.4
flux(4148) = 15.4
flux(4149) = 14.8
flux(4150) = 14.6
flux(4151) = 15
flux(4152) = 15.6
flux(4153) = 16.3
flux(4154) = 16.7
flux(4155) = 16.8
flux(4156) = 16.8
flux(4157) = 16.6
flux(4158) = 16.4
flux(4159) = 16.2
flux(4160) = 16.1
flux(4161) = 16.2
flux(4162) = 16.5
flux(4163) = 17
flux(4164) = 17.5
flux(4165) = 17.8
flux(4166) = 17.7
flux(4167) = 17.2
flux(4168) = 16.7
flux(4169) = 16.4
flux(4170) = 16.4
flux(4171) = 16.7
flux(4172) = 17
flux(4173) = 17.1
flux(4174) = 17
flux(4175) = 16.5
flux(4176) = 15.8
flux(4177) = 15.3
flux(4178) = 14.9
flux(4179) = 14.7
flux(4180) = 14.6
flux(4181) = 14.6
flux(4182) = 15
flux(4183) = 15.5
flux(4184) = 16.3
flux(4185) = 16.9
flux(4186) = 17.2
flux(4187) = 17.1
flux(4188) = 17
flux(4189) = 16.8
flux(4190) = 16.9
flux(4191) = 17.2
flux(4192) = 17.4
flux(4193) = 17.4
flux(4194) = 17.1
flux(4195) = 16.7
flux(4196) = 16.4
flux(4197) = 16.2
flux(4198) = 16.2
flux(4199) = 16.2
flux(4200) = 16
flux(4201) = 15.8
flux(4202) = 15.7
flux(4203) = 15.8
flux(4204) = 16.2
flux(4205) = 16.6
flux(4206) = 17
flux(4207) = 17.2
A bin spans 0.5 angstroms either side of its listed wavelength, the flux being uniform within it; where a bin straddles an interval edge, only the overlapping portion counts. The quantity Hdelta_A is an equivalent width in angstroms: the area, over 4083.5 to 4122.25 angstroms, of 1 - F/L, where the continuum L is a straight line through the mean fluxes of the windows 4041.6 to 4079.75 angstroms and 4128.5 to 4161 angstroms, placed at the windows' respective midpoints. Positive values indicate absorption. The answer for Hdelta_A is -0.9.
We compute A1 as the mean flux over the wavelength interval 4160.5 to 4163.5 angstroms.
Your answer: 16.6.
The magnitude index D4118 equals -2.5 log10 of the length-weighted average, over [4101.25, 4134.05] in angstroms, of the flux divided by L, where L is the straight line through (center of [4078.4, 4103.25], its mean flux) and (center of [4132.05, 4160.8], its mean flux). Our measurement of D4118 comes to 0.03 mag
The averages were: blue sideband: 17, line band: 16.5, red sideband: 16.8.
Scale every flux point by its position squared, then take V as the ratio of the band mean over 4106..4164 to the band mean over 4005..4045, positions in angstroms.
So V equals 1.1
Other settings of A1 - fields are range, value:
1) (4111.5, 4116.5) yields 17.7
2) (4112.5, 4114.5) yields 17.8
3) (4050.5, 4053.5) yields 17.2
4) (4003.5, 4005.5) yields 17.1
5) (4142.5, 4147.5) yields 17.6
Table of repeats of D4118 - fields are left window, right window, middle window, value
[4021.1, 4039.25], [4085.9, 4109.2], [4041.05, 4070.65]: 0.00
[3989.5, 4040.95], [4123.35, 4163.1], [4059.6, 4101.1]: -0.03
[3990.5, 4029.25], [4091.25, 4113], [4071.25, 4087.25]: -0.06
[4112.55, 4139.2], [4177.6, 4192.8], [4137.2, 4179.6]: -0.01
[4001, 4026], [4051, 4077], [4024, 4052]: 0.03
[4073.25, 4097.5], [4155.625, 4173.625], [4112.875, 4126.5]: 0.01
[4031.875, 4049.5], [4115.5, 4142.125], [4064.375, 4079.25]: -0.01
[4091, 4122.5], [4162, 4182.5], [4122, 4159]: -0.01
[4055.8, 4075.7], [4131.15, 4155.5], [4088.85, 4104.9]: 0.01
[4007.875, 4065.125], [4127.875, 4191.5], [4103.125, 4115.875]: -0.01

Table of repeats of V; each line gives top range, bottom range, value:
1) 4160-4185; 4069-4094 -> 0.97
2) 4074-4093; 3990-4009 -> 1.11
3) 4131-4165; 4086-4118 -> 1.02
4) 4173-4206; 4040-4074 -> 1.05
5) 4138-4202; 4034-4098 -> 1.03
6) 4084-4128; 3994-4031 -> 1.05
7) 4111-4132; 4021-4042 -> 1.08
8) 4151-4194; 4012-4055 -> 1.07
